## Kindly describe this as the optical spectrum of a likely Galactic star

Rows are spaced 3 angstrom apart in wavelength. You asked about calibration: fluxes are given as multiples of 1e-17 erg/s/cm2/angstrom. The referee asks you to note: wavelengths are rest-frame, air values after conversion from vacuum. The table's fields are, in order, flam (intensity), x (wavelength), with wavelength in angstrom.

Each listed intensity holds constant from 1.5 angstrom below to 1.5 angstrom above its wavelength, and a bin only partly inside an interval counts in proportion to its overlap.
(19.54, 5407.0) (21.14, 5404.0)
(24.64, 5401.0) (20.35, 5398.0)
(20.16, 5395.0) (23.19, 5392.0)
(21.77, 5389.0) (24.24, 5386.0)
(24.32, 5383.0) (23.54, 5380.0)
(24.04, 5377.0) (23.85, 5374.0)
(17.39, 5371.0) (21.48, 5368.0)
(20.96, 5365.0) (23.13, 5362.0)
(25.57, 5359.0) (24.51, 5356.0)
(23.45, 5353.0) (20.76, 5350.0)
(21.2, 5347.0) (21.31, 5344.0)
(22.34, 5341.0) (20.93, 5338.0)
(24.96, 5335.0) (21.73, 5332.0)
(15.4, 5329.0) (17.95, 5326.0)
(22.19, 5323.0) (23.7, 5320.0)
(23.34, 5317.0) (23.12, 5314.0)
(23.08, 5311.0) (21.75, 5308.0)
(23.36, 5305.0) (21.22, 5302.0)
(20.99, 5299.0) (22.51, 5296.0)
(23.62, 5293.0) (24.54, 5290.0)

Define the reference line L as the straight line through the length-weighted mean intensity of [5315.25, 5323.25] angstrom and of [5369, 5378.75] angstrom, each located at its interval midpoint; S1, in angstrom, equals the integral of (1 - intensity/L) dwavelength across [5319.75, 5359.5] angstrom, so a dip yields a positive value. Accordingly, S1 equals 1.7 angstrom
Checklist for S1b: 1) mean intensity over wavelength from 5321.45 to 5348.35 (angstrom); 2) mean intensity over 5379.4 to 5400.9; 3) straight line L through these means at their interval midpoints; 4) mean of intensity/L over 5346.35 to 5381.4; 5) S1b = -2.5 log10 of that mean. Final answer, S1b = -0.04 mag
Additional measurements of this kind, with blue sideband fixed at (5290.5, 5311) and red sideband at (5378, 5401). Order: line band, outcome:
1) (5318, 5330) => 0.119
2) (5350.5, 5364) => -0.057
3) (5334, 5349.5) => 0.028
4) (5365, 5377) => 0.065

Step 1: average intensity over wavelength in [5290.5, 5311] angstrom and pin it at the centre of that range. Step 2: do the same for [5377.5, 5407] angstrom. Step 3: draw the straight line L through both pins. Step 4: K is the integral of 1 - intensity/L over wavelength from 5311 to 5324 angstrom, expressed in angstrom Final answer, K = -0.4 angstrom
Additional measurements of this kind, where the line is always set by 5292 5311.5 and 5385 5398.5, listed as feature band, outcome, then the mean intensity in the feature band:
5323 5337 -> 1.21 angstrom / 20.3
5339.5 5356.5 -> 0.00 angstrom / 22.1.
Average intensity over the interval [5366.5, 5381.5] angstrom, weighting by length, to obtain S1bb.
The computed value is 22.1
